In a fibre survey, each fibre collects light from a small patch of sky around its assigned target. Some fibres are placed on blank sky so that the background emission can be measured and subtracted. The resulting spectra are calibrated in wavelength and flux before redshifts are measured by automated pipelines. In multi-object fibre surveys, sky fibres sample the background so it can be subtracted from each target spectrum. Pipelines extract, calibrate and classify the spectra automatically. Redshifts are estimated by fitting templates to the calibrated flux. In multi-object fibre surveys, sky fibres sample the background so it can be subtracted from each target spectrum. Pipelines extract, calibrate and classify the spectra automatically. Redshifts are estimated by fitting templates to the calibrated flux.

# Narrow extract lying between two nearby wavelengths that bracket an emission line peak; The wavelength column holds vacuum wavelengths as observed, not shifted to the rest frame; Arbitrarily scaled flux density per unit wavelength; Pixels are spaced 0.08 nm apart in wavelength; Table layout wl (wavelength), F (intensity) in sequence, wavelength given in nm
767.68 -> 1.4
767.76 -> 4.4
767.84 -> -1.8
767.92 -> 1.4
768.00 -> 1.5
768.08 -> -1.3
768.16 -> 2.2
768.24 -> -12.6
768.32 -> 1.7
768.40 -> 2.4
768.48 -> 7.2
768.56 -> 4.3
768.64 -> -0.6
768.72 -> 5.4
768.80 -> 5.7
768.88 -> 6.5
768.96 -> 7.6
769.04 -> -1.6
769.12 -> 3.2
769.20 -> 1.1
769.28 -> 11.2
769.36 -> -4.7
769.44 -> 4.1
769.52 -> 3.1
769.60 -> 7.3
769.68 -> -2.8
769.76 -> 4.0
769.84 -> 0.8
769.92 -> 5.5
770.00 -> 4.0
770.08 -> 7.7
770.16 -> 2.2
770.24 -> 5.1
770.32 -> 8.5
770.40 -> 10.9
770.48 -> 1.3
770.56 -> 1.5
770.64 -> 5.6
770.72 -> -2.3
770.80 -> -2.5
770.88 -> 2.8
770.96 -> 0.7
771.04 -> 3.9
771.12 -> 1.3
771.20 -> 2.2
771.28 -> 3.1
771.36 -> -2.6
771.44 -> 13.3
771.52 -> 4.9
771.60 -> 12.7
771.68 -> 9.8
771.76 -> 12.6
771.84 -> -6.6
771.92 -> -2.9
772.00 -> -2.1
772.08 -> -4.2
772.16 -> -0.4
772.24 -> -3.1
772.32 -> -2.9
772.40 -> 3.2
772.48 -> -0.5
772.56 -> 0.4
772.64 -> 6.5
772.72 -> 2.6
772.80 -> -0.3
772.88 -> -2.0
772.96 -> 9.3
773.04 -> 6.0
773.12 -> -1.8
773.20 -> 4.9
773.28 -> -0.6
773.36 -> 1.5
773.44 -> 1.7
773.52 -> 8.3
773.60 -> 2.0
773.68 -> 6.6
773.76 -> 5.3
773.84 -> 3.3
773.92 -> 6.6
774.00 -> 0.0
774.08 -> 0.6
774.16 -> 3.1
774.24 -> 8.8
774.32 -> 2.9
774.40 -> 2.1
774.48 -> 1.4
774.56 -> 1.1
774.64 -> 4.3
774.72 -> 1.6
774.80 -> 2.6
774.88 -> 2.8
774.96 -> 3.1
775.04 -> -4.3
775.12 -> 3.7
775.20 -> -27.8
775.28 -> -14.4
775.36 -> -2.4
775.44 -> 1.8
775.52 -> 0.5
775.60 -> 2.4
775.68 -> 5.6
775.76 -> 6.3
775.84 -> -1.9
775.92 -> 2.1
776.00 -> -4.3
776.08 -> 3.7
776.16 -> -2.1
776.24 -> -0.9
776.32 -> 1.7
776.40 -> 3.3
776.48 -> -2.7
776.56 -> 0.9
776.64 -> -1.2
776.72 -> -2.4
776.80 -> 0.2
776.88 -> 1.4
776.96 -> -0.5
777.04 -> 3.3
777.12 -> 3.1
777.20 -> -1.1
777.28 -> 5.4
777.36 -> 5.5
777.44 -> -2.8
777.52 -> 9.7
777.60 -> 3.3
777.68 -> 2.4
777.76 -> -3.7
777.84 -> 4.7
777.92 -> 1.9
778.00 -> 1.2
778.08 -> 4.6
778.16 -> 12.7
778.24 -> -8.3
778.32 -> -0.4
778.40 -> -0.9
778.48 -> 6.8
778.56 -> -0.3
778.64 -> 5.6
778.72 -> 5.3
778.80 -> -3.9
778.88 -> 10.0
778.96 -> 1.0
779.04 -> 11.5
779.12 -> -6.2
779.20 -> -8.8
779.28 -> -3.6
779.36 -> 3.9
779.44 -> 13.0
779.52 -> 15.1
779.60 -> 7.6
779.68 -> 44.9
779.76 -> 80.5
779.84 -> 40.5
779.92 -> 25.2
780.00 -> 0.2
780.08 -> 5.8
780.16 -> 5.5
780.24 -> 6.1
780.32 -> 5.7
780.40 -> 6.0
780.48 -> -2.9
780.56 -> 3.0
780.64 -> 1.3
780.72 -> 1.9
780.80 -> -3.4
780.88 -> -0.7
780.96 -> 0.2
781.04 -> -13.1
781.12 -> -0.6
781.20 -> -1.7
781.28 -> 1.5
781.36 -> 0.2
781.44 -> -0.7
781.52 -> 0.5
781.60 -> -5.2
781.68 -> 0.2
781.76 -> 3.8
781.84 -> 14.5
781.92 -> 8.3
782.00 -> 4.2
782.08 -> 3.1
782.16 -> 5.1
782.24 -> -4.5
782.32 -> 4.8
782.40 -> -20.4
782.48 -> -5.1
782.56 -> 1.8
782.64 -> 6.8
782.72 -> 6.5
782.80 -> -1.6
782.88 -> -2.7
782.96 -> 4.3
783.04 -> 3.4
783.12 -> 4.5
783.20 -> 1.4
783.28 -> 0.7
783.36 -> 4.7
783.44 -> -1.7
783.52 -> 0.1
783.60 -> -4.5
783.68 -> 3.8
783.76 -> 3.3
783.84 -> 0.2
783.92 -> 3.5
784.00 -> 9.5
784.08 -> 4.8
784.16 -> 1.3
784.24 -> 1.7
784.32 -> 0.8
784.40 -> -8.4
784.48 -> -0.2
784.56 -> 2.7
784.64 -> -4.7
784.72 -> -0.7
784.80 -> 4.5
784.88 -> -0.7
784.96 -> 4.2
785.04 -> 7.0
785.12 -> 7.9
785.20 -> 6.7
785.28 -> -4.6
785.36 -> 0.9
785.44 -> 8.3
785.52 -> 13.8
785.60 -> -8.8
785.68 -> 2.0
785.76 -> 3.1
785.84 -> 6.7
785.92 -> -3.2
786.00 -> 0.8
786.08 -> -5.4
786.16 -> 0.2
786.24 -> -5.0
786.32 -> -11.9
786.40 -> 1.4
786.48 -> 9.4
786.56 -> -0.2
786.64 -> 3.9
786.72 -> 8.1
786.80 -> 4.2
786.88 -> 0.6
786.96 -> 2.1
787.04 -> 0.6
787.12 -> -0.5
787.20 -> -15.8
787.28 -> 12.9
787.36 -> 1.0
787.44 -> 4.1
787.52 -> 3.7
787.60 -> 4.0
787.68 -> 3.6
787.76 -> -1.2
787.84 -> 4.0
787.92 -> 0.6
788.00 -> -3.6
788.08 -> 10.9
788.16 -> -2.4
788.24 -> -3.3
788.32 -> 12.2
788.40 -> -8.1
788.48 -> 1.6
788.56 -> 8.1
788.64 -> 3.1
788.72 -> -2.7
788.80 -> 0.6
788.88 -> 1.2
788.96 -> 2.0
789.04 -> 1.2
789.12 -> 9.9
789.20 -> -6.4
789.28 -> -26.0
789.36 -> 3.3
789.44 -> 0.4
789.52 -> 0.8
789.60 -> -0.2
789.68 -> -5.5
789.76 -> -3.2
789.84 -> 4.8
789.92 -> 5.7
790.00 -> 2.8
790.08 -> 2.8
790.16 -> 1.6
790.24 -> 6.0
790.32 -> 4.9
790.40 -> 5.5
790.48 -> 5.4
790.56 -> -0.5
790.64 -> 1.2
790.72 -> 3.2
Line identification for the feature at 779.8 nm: H-alpha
